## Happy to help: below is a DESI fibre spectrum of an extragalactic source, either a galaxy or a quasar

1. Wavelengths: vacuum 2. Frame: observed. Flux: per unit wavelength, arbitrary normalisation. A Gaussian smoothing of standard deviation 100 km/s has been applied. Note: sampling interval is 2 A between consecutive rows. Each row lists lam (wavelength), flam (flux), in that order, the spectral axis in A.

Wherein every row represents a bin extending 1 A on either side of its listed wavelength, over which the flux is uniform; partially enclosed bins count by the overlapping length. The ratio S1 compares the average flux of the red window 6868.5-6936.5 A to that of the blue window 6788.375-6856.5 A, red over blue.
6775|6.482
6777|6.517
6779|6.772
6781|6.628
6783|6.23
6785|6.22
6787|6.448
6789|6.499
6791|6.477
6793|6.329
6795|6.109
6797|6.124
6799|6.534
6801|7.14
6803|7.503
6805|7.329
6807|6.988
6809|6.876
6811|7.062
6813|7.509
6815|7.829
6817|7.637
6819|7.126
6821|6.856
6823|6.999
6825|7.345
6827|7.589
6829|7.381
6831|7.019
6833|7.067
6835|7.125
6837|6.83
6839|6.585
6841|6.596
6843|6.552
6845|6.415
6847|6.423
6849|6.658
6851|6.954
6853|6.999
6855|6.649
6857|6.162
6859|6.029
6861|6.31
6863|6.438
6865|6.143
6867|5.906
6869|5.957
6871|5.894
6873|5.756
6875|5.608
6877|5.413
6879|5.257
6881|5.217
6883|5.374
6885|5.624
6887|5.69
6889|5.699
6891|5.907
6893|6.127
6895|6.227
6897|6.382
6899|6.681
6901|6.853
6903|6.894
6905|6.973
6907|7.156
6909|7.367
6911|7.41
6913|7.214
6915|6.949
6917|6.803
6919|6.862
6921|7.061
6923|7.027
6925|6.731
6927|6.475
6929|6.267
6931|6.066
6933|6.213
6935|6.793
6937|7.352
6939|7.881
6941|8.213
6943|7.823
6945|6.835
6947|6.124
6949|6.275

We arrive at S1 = 0.9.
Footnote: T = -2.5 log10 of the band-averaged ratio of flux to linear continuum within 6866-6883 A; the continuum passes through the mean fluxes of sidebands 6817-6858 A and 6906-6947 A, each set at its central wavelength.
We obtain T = 0.230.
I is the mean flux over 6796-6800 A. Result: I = 6.33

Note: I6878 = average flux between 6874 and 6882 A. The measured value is 5.37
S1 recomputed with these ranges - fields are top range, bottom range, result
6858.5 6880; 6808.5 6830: 0.81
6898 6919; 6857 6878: 1.18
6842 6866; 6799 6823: 0.90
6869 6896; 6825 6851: 0.83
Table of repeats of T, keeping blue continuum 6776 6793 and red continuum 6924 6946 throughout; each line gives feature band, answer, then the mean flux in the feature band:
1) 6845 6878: 0.085 mag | 6.21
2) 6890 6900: 0.095 mag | 6.26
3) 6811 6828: -0.119 mag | 7.34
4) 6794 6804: -0.028 mag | 6.68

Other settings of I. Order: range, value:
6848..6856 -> 6.82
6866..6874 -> 5.88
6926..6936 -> 6.36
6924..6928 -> 6.6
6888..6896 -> 5.99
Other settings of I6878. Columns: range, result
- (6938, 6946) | 7.69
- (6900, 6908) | 6.97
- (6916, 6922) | 6.91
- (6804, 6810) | 7.06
